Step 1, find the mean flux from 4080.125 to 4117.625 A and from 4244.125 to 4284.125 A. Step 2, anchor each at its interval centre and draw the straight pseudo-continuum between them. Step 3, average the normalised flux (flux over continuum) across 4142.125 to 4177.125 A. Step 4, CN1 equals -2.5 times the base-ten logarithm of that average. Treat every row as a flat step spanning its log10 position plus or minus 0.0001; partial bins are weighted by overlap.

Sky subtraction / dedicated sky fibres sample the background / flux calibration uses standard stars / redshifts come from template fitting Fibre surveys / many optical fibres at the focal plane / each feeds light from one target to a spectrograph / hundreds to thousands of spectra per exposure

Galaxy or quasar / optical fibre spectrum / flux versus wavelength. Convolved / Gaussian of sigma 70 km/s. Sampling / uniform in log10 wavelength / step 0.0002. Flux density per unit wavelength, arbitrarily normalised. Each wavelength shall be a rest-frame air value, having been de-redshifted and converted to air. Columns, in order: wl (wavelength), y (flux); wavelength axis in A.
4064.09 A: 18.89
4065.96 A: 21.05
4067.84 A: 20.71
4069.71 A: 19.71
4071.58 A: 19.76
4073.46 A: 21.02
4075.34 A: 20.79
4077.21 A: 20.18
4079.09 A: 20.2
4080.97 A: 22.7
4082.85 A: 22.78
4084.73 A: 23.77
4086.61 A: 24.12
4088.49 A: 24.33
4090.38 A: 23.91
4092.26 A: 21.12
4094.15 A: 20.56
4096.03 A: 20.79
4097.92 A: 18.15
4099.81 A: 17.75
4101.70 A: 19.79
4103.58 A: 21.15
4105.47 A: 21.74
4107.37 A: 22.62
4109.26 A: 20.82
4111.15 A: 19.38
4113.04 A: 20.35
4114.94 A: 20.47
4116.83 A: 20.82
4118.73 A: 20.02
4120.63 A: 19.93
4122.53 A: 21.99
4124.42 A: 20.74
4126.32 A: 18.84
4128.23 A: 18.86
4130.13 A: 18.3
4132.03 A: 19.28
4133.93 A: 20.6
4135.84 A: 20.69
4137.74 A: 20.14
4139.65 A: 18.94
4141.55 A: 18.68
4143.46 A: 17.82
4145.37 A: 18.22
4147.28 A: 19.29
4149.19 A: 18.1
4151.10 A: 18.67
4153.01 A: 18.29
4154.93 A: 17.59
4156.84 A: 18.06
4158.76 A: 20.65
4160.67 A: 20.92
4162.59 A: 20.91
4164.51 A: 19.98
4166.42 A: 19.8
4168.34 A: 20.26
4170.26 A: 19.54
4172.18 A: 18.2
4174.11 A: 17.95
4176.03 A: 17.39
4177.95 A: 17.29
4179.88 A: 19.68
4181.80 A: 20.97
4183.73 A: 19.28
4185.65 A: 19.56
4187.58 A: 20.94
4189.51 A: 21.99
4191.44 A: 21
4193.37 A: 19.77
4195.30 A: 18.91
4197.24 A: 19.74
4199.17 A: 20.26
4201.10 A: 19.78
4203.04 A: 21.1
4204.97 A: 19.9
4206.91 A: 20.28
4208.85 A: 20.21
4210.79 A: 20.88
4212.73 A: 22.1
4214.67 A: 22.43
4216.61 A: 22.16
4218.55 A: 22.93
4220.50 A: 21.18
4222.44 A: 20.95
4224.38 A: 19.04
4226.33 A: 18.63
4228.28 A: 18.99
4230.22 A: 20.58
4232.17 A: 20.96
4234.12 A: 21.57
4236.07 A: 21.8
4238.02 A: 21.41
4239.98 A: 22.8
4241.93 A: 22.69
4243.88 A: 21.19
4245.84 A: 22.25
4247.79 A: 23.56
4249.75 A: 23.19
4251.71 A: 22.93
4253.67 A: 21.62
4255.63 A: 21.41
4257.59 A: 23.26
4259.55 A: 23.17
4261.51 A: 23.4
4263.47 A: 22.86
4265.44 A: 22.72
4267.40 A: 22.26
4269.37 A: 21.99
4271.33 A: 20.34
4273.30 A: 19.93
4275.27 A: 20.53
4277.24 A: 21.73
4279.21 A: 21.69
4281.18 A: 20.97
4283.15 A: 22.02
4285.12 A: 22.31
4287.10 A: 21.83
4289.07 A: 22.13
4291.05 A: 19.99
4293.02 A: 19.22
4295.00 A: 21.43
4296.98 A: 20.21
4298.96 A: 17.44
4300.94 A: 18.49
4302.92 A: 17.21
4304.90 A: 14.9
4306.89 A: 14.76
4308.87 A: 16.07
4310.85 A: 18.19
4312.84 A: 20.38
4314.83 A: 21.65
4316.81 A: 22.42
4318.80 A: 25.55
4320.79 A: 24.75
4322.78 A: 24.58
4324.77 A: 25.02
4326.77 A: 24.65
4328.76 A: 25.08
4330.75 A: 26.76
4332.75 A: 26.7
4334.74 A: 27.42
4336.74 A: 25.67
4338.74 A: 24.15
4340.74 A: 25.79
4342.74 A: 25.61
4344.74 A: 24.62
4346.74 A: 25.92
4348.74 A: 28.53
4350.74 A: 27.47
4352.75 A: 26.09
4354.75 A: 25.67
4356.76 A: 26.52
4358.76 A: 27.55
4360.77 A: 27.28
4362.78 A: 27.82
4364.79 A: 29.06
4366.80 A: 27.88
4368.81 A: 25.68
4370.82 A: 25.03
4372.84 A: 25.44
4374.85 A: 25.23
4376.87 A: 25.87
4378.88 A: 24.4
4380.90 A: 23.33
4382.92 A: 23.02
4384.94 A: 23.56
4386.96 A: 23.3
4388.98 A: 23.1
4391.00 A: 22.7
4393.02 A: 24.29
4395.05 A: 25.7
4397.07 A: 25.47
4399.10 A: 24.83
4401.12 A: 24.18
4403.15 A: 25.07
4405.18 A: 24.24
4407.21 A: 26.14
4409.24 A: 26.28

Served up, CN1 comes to 0.14 mag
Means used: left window 21.4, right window 22.1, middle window 19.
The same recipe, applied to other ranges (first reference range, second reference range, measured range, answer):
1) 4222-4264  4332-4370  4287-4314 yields 0.29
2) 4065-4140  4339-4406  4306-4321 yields 0.20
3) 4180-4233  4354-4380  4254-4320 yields 0.13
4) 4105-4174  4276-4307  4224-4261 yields -0.10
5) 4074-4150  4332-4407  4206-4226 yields 0.07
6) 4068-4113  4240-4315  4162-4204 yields 0.07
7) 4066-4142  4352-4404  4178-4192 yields 0.09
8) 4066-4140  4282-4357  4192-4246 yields 0.05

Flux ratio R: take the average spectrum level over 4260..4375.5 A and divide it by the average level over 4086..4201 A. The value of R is 1.2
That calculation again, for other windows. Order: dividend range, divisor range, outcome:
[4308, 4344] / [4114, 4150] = 1.22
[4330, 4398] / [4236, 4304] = 1.20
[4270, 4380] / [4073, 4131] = 1.12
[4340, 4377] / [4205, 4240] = 1.26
